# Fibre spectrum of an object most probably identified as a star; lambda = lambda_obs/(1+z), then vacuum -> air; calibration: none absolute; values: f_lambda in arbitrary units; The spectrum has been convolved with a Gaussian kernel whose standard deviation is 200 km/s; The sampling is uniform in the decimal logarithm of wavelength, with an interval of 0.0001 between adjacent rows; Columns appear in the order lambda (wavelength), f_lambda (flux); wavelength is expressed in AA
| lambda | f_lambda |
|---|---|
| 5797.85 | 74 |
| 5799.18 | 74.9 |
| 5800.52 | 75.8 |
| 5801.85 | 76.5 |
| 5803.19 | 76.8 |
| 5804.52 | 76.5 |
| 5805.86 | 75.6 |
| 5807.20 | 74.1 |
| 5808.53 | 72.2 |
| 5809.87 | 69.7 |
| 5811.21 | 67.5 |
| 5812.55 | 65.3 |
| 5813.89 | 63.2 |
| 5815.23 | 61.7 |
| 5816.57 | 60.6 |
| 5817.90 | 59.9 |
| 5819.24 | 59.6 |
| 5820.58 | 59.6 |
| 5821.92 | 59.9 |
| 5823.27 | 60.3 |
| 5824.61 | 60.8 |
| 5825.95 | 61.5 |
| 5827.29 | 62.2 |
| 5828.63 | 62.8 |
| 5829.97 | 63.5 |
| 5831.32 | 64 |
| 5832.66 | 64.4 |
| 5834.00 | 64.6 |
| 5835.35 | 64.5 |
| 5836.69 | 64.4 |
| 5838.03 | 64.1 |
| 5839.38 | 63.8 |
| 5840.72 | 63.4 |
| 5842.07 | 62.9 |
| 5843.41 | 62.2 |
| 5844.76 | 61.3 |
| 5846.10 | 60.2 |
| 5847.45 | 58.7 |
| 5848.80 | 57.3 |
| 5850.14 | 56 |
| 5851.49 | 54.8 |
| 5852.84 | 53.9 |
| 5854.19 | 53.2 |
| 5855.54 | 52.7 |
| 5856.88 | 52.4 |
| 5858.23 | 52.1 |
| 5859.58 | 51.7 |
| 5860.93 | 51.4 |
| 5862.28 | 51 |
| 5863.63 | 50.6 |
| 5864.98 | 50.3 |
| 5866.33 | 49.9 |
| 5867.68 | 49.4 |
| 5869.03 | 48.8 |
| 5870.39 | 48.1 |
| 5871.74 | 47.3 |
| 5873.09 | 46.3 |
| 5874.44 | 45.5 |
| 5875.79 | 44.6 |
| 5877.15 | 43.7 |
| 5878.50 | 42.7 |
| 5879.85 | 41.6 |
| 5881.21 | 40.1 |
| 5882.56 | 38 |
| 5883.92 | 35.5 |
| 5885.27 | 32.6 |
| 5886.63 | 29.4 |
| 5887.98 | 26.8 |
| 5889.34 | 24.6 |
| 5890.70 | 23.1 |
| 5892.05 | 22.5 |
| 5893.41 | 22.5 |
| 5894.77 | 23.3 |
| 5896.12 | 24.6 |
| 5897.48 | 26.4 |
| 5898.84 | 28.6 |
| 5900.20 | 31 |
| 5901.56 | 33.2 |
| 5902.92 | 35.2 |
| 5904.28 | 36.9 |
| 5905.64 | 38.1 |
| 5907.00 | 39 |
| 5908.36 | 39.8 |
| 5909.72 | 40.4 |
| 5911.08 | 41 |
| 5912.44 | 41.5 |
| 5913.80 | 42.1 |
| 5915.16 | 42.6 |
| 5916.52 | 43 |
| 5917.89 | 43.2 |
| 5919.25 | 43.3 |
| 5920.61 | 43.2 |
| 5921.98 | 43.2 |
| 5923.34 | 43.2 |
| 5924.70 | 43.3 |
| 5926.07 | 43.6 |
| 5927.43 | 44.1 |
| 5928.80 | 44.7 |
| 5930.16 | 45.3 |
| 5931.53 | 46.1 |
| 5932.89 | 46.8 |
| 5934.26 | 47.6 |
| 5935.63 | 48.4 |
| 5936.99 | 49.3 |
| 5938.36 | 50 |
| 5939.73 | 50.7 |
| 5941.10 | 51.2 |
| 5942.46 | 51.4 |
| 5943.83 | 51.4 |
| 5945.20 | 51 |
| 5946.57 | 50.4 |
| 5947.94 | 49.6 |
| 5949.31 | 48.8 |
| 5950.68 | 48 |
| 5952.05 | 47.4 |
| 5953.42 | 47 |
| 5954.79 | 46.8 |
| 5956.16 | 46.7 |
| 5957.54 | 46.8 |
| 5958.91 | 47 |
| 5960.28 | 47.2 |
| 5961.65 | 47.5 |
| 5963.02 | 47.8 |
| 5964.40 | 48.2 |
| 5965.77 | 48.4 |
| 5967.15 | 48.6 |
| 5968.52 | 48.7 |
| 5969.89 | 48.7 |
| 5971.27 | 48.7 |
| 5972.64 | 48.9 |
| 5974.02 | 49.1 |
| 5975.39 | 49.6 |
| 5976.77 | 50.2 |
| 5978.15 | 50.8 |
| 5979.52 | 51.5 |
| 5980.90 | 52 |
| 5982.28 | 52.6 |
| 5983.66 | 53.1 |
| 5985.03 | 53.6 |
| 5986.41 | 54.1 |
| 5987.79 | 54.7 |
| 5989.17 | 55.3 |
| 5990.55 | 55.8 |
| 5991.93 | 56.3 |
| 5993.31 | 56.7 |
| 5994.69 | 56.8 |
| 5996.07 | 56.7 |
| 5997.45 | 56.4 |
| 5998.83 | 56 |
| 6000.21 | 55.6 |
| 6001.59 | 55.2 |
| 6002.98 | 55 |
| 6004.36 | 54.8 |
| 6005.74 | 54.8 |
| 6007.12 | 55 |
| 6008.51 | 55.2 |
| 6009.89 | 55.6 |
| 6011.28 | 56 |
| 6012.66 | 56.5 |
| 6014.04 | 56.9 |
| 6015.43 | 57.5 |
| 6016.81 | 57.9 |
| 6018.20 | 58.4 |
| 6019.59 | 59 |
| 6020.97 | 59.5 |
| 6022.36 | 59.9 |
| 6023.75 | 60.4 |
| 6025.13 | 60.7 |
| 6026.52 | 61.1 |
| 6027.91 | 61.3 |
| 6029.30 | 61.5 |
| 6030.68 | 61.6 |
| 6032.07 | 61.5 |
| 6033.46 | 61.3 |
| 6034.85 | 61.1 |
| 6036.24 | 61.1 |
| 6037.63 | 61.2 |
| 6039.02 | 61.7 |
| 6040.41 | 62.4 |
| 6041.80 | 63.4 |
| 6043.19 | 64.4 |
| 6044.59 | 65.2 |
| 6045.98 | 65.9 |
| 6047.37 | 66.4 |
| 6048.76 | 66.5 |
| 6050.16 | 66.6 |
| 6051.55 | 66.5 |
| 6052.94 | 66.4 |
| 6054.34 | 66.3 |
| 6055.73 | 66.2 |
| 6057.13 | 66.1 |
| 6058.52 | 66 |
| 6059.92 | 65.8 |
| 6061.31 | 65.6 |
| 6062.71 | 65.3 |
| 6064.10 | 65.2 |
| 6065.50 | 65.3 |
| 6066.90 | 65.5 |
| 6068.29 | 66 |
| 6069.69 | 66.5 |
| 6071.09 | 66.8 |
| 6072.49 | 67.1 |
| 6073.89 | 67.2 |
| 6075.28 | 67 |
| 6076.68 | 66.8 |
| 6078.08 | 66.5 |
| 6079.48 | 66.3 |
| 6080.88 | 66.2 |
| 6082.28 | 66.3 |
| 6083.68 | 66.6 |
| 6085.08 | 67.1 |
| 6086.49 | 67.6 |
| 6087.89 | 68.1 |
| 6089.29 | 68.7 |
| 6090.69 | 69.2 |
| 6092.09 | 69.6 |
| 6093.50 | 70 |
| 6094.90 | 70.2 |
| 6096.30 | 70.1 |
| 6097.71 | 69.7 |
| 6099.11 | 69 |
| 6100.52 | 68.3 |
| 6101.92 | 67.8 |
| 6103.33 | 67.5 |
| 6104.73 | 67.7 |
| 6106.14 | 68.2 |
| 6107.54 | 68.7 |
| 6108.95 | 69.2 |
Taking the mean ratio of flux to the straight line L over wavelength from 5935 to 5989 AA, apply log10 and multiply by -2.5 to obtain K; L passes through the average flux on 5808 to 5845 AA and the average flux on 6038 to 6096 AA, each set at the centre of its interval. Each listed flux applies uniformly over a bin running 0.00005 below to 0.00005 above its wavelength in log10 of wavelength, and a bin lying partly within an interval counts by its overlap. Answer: 0.29 mag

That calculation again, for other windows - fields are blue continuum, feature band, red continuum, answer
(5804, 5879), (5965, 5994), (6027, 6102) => 0.21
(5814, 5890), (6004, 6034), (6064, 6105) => 0.09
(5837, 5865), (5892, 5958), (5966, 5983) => 0.23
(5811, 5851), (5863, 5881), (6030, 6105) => 0.32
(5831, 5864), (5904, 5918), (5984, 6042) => 0.39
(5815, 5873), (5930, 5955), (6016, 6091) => 0.24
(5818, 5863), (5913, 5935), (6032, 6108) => 0.37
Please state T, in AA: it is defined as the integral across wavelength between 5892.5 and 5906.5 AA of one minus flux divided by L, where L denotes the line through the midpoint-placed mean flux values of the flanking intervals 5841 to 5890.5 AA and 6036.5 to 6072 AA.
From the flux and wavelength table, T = 5.8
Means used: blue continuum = 47.8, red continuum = 65.3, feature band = 30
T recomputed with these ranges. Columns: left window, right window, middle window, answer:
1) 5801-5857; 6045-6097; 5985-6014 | 4.50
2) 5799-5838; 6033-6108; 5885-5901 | 9.67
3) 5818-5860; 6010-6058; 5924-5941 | 3.92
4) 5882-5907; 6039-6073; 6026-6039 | -0.20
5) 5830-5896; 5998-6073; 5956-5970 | 2.08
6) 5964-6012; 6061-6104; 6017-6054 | -1.32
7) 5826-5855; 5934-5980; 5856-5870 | 1.90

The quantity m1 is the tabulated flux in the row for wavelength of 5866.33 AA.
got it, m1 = 49.9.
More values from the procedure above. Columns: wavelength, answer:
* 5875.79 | 44.6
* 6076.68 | 66.8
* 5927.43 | 44.1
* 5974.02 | 49.1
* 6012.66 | 56.5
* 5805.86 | 75.6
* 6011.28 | 56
